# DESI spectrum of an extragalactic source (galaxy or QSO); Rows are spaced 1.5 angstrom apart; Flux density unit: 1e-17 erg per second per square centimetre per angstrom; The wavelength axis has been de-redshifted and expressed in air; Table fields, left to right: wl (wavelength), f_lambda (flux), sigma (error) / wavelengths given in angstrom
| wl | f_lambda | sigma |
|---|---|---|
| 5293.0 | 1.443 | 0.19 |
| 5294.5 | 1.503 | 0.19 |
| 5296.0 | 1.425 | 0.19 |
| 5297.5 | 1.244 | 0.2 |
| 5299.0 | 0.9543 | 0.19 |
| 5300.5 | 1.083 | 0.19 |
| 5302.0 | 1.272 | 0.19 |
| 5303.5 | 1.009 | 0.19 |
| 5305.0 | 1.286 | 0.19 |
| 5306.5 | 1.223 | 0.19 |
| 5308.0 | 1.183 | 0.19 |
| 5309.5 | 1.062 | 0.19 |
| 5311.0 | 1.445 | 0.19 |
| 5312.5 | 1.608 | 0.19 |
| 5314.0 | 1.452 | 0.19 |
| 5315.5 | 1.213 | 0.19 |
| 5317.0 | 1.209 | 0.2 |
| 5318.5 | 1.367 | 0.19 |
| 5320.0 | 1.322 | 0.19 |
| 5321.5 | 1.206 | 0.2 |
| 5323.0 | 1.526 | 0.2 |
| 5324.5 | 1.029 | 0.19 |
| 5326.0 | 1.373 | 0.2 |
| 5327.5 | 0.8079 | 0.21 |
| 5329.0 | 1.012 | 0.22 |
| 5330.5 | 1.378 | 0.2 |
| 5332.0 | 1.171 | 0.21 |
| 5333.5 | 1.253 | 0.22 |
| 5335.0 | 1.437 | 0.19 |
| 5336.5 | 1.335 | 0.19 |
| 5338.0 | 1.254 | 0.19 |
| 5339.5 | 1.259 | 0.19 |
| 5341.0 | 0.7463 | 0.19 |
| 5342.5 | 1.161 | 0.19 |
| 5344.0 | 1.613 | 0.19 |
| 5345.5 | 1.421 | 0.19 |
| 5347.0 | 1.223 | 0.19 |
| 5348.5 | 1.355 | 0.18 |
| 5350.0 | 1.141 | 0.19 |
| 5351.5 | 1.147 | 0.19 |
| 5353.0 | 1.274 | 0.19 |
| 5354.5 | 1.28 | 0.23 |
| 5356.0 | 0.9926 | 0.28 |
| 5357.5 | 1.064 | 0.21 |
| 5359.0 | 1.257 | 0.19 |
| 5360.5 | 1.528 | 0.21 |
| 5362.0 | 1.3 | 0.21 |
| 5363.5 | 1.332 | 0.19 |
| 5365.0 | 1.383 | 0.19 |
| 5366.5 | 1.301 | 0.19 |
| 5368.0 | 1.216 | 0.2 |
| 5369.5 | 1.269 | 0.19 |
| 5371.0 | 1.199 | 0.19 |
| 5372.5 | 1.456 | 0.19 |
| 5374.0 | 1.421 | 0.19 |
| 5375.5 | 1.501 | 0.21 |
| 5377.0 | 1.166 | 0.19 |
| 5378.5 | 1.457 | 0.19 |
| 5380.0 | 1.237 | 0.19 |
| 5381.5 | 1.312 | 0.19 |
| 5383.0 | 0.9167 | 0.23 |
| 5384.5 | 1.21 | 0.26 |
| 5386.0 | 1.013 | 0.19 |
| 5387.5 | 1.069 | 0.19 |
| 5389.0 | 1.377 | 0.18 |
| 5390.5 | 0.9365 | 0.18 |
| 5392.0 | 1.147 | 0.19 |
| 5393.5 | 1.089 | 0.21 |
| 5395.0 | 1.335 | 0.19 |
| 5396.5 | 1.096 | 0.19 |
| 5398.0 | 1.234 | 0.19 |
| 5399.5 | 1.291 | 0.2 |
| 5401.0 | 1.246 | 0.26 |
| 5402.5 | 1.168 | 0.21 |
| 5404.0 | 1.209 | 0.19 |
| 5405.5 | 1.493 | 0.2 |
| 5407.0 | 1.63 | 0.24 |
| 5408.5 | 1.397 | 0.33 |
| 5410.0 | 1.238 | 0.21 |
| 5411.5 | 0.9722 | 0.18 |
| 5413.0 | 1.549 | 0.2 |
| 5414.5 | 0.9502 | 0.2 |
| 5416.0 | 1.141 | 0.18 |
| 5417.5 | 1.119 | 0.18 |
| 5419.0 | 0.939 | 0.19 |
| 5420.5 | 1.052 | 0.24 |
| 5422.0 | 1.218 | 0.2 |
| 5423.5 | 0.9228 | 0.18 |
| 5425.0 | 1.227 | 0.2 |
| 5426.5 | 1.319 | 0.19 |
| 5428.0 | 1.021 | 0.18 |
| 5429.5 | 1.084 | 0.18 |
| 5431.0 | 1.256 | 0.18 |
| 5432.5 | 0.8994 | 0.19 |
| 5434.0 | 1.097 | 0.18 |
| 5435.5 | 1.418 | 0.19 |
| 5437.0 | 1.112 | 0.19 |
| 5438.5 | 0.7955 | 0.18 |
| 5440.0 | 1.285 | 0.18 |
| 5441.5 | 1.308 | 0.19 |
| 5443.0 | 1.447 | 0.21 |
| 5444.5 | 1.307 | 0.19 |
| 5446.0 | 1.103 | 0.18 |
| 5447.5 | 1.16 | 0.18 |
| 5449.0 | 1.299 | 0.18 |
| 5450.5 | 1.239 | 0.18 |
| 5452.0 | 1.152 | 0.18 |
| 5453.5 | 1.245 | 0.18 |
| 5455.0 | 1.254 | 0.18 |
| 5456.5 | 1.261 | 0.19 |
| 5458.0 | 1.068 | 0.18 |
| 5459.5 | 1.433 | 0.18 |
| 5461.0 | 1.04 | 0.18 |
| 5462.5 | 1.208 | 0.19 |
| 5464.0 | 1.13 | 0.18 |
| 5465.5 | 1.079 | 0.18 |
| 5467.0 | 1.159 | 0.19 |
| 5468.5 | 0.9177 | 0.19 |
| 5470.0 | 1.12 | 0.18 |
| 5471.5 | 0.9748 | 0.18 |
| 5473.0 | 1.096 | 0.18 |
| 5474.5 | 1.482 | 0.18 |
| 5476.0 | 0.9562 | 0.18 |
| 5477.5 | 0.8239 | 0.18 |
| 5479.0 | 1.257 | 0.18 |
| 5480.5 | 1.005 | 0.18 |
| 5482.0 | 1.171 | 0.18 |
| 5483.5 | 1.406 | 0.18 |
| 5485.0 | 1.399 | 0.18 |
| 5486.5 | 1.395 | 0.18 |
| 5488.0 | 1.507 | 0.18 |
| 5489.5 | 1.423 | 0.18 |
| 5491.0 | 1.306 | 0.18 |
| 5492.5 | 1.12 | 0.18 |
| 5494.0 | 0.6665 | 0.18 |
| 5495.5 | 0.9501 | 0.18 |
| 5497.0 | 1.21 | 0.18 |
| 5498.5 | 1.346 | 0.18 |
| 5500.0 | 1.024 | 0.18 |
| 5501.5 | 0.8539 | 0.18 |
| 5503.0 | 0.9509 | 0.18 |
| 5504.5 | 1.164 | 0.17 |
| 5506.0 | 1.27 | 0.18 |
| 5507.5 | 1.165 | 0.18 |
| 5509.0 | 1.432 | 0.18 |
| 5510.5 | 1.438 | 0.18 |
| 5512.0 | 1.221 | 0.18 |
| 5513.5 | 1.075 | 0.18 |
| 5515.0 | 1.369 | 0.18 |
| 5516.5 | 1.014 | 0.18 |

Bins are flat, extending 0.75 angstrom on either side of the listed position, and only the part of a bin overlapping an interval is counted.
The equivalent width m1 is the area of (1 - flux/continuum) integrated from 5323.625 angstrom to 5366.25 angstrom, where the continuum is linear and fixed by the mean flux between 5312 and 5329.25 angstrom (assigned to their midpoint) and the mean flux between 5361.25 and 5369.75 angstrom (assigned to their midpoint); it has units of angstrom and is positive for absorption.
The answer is 1.6 angstrom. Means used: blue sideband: 1.26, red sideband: 1.3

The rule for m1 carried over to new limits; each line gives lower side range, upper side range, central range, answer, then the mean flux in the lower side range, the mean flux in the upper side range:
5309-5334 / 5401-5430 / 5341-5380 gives -1.65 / 1.26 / 1.19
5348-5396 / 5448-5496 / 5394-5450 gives 0.40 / 1.24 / 1.17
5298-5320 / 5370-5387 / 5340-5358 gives 0.70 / 1.24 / 1.26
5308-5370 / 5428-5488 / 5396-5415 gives -0.93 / 1.26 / 1.18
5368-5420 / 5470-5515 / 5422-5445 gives 0.78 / 1.23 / 1.18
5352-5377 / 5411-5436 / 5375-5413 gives -0.81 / 1.29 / 1.13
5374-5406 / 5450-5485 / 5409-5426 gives 0.96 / 1.22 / 1.16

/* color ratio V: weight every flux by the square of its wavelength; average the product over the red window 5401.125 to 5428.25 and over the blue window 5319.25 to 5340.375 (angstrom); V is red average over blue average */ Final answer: 1.0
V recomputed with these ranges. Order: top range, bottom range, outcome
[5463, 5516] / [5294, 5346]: 0.99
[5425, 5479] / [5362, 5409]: 0.94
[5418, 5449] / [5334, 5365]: 0.94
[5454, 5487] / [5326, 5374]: 0.97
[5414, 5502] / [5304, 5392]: 0.96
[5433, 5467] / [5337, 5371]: 0.99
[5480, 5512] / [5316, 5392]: 1.02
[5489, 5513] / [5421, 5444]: 1.02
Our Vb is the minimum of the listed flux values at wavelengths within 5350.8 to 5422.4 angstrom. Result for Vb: 0.9167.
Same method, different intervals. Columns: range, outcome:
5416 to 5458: 0.7955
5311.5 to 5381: 0.7463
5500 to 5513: 0.8539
